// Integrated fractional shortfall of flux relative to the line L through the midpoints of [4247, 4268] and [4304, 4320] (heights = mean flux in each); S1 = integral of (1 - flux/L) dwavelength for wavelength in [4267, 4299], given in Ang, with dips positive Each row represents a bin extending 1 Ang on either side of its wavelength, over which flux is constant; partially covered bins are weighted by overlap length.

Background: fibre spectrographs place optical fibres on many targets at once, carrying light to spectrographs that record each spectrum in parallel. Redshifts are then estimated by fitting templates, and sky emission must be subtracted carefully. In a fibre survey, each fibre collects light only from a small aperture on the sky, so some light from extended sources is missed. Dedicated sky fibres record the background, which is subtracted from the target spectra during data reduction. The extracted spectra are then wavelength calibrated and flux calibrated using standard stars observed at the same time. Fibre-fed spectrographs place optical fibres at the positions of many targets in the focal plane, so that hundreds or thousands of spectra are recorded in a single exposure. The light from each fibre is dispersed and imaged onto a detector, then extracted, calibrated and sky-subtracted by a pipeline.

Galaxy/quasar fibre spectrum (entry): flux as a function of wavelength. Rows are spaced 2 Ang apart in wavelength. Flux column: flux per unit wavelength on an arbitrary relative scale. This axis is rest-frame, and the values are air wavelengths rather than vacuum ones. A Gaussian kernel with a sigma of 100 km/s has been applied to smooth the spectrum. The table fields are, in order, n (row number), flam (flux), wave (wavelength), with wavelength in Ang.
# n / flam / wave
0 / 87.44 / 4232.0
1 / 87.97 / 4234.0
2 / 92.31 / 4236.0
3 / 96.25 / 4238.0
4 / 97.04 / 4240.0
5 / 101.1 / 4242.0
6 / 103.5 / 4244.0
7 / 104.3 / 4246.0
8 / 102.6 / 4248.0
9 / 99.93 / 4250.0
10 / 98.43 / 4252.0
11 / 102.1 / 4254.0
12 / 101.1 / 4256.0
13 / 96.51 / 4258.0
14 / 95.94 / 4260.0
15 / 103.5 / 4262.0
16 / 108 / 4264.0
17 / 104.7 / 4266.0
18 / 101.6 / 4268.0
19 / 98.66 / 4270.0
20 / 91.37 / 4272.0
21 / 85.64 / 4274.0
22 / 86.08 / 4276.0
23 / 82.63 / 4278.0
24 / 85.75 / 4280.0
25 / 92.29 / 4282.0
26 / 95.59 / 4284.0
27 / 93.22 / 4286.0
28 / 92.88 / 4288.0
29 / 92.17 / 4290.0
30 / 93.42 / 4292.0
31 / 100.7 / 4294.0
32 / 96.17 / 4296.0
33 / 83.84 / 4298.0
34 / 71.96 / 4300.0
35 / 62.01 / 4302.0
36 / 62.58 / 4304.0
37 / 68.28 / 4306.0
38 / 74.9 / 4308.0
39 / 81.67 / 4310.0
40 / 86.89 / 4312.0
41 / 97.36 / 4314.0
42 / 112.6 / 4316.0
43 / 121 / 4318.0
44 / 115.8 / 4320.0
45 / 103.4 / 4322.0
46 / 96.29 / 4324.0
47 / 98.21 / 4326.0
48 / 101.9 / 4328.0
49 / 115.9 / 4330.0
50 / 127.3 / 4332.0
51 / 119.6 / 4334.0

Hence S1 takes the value 1.5 Ang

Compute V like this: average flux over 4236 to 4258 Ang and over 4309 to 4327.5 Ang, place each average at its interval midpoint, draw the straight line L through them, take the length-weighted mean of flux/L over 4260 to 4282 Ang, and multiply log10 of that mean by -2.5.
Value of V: 0.065 mag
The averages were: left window 100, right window 101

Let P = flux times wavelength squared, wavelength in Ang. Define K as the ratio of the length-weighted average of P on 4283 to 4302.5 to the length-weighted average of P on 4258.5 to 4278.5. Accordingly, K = 0.9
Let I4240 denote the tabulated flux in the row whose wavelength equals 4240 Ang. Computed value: 97.04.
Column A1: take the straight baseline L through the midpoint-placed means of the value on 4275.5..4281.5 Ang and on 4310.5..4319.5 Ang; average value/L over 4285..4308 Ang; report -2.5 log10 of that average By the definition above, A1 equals 0.13 mag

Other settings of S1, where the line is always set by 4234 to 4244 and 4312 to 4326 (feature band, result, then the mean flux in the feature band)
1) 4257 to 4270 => -0.3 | 101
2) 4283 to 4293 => 0.8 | 93.5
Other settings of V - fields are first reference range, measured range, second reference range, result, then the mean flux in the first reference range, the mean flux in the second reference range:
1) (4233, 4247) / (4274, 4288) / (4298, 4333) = 0.07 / 97.5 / 93.7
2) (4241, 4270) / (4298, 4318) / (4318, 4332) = 0.28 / 102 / 108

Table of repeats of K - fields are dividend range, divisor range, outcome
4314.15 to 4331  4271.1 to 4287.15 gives 1.23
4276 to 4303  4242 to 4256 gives 0.88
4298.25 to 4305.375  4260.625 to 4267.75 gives 0.66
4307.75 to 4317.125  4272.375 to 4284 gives 1.07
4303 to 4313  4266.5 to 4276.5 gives 0.81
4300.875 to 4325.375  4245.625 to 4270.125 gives 0.91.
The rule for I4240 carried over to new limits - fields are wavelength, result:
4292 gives 93.42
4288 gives 92.88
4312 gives 86.89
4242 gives 101.1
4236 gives 92.31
